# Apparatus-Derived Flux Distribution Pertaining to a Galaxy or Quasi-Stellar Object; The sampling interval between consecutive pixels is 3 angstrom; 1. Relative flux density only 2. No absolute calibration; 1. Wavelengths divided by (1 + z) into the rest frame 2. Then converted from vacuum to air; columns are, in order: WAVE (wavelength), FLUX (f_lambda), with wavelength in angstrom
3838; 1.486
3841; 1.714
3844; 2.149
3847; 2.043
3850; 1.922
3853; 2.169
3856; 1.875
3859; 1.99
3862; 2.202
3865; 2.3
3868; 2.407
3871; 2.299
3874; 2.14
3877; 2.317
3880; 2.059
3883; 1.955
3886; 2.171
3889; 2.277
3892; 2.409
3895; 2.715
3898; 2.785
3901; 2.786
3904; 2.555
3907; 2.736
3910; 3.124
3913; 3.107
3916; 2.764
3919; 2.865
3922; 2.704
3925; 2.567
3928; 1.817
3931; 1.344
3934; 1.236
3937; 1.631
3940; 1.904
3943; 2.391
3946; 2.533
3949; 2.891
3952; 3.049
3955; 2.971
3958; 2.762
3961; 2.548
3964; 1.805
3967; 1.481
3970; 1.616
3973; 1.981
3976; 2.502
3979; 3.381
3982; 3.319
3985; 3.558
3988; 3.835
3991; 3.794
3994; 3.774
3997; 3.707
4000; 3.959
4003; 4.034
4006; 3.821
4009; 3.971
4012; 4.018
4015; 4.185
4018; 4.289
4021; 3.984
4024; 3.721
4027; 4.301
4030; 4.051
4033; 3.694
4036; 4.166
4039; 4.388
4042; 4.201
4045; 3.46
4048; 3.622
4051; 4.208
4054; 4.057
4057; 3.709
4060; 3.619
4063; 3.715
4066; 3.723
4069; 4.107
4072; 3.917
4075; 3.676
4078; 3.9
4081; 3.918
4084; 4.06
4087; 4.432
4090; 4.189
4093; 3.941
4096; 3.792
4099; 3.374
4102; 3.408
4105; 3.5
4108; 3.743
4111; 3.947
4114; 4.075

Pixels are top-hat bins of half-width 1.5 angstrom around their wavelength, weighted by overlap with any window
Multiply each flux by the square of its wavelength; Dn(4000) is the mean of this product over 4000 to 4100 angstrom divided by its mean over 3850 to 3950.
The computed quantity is 1.8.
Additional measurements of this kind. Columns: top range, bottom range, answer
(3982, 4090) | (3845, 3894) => 1.97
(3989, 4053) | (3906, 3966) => 1.71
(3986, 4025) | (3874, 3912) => 1.67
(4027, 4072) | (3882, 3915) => 1.62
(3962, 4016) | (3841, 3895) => 1.60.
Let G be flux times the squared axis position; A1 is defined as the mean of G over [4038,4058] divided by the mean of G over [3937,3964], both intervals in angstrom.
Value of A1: 1.64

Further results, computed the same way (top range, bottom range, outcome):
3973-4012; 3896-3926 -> 1.34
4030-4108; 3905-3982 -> 1.71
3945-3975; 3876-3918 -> 0.95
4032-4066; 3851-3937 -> 1.80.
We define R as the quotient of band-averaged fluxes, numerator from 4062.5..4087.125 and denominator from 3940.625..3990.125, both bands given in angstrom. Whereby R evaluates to 1.47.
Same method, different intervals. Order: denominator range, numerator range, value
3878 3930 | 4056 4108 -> 1.51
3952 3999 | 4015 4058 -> 1.39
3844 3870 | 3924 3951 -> 0.96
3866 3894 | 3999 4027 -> 1.80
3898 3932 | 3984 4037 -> 1.51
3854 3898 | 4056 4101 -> 1.73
